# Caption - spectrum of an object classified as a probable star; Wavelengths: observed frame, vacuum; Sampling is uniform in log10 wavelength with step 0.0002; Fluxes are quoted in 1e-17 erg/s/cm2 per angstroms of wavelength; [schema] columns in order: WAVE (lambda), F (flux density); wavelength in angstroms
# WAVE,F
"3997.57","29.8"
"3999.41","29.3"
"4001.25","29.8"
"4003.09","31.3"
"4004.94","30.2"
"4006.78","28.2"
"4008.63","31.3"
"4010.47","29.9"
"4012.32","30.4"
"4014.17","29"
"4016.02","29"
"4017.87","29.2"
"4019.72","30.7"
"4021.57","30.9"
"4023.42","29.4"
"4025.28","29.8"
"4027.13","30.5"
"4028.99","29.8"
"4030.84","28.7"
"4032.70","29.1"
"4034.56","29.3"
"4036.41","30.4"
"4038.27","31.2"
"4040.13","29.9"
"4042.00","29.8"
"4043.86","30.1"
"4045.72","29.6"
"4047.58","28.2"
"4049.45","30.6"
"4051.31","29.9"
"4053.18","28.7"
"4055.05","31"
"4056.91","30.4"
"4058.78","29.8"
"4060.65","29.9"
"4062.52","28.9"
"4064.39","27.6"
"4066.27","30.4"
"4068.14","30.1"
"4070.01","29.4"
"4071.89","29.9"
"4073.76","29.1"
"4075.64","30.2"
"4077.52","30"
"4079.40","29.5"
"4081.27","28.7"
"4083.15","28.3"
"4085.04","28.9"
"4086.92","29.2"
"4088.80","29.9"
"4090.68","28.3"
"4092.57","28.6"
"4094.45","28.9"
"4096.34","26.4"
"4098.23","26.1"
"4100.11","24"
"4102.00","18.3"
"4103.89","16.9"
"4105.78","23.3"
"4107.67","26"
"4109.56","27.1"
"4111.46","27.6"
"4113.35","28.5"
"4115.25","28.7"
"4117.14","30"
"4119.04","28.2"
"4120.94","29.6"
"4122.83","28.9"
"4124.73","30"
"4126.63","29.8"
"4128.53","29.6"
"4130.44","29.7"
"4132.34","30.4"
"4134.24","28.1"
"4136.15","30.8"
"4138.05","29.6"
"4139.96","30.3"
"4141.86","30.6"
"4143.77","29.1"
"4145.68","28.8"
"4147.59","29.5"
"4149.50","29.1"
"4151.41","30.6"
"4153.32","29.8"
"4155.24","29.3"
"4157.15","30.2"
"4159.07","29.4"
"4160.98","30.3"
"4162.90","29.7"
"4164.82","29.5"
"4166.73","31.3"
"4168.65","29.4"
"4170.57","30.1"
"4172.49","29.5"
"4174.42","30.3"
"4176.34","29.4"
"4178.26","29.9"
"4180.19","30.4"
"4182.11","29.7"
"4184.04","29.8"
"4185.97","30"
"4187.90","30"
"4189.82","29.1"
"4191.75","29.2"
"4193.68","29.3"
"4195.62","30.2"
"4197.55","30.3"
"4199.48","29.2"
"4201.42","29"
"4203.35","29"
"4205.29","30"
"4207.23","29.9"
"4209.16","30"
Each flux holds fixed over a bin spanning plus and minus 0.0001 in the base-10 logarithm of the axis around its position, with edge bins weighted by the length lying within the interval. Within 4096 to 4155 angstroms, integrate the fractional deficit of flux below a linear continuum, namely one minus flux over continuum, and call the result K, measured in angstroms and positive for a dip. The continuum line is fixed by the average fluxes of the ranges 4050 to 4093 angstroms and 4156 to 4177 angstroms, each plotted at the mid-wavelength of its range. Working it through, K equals 3.5 angstroms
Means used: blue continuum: 29.4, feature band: 28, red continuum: 29.9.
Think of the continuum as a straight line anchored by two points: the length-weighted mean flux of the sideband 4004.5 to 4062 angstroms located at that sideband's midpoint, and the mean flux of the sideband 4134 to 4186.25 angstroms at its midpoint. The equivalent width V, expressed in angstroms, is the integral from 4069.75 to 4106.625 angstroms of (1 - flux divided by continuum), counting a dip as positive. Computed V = 3.3 angstroms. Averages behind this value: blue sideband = 29.8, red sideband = 29.8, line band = 27.2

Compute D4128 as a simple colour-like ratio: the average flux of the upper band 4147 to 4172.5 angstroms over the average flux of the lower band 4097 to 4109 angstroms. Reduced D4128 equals 1.32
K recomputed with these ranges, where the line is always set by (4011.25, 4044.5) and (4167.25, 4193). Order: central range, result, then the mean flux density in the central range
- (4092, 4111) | 3.35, 24.6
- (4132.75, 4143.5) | -0.02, 29.9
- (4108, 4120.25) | 0.63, 28.2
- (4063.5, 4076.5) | 0.13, 29.5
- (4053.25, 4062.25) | -0.06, 30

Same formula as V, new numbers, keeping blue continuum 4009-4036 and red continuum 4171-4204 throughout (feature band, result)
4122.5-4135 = 0.06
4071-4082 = 0.05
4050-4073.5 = 0.05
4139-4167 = -0.10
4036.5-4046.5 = -0.14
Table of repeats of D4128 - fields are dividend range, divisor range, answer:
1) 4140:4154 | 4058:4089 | 1.01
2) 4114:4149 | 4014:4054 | 0.99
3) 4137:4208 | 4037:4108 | 1.05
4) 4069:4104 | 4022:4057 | 0.93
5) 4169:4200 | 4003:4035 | 1.00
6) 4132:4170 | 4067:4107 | 1.09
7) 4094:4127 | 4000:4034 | 0.89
